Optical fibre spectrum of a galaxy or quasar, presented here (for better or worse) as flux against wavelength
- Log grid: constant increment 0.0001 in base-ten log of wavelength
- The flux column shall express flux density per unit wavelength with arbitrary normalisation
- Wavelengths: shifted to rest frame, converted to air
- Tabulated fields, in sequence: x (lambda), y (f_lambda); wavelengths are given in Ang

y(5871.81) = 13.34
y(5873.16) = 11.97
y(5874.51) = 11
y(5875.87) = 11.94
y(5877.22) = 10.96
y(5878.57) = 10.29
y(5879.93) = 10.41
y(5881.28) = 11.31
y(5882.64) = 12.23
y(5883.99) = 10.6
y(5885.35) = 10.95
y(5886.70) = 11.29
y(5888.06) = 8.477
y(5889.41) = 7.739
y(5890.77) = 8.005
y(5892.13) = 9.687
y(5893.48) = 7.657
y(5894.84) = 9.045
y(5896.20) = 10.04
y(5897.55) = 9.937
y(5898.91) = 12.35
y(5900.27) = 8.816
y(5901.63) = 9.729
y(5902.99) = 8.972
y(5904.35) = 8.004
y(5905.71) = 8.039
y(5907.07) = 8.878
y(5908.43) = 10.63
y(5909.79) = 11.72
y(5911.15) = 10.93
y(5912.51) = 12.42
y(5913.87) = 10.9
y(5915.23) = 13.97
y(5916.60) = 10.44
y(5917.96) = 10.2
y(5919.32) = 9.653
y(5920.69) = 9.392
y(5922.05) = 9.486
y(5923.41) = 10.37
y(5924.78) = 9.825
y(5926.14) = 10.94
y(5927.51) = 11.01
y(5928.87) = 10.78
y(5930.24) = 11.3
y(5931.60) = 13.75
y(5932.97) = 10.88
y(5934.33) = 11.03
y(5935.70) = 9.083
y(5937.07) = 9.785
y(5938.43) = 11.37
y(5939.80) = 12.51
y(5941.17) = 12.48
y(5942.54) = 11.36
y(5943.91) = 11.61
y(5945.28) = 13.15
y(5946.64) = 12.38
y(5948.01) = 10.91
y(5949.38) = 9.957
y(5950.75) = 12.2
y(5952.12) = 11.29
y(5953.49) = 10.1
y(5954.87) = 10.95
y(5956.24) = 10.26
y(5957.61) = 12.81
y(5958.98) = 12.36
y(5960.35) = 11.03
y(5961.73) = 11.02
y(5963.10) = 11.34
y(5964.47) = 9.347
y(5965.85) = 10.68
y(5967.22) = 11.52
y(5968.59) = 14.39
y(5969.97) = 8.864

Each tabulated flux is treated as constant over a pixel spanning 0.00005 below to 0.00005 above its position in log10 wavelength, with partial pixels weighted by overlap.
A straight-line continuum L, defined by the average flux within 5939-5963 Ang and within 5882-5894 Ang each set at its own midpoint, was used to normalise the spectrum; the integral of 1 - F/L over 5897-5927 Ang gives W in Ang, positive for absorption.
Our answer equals 0.3 Ang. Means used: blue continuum 9.65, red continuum 11.5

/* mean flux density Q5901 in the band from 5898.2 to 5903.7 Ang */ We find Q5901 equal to 9.94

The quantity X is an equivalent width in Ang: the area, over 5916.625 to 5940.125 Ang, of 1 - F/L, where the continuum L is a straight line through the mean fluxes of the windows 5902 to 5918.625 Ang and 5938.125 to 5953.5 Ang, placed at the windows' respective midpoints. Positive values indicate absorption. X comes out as 0.9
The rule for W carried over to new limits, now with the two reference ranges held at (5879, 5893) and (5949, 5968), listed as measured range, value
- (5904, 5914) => 0.1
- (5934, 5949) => -0.8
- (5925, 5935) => -0.6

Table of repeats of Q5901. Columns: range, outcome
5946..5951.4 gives 11.3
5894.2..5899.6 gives 10.4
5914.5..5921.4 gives 10.7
